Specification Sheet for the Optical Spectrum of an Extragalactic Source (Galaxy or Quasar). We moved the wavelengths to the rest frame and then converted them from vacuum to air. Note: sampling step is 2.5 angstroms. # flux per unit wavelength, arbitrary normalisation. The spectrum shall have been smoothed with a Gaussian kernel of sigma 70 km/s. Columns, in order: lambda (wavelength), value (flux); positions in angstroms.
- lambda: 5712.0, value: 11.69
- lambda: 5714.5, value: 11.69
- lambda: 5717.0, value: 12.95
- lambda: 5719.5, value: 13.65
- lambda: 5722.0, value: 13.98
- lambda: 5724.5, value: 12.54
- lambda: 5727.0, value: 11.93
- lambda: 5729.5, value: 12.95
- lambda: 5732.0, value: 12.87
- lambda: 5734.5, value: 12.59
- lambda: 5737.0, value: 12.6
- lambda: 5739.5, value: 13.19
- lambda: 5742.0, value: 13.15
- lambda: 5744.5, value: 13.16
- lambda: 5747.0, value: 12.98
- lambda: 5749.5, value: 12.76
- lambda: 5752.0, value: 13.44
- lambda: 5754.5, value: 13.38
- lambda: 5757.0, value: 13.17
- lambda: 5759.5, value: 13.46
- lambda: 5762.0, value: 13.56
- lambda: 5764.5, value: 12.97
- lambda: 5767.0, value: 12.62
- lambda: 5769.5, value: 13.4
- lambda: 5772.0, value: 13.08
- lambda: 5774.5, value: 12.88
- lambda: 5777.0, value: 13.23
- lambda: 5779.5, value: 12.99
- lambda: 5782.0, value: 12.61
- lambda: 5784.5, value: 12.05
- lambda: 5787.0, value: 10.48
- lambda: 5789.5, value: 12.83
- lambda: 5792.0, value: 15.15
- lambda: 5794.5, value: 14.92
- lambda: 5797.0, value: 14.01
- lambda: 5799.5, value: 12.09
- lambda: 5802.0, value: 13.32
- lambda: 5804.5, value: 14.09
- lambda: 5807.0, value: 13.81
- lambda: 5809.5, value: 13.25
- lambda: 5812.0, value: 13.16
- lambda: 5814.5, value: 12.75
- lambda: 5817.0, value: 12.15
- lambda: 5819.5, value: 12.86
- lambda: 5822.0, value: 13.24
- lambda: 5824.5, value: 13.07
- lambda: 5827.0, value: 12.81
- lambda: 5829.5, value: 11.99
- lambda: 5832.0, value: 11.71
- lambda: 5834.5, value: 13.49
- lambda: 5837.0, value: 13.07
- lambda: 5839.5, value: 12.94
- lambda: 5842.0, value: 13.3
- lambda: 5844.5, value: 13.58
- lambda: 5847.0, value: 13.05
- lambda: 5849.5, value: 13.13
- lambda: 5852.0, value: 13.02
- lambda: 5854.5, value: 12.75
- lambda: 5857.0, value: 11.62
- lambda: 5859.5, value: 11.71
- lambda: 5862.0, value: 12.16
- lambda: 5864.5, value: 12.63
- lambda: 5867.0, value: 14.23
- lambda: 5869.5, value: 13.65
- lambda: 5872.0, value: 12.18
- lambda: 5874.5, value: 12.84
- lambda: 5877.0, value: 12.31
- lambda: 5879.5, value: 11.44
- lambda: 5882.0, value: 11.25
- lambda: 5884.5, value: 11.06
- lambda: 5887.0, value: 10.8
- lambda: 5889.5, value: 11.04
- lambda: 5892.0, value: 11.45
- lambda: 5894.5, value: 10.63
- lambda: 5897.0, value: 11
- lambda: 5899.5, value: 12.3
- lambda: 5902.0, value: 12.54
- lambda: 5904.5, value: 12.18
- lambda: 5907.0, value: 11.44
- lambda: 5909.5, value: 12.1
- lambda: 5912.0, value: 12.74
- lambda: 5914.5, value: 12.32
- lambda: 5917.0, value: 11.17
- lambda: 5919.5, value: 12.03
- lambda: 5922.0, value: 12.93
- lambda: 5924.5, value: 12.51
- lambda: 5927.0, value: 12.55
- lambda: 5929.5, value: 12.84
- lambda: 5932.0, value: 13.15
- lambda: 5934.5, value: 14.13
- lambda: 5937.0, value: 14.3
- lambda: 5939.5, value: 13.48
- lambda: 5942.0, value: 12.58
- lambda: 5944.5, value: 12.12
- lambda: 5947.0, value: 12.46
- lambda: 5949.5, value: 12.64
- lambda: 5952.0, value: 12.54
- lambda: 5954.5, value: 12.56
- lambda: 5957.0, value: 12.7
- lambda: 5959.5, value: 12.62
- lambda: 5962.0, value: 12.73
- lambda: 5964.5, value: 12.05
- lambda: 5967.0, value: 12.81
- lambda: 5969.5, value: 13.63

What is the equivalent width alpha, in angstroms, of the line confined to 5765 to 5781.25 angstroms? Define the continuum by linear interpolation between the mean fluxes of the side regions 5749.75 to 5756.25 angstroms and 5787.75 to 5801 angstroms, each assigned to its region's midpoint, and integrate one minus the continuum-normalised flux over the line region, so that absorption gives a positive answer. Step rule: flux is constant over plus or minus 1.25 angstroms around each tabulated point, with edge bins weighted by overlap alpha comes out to 0.5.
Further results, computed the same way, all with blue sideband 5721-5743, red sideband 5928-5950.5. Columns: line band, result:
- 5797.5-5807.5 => -0.3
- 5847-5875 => 0.6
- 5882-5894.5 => 1.9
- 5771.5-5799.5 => -0.3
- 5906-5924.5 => 1.3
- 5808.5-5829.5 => 0.2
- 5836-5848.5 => -0.2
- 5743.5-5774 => -0.7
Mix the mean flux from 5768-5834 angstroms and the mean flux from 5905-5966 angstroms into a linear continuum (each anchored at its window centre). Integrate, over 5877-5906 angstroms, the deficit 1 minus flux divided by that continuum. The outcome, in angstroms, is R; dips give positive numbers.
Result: 2.9 angstroms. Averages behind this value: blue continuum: 13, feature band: 11.5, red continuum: 12.6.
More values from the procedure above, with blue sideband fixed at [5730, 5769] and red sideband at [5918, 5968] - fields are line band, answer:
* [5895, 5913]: 1.2 angstroms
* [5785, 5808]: -0.7 angstroms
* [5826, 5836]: 0.3 angstroms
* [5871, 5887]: 1.4 angstroms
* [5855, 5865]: 0.7 angstroms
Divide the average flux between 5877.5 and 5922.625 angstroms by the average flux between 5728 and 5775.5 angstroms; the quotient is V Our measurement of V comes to 0.9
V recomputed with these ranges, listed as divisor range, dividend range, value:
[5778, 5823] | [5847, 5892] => 0.93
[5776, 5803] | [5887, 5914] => 0.90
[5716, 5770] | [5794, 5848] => 1.00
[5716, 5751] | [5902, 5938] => 0.97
